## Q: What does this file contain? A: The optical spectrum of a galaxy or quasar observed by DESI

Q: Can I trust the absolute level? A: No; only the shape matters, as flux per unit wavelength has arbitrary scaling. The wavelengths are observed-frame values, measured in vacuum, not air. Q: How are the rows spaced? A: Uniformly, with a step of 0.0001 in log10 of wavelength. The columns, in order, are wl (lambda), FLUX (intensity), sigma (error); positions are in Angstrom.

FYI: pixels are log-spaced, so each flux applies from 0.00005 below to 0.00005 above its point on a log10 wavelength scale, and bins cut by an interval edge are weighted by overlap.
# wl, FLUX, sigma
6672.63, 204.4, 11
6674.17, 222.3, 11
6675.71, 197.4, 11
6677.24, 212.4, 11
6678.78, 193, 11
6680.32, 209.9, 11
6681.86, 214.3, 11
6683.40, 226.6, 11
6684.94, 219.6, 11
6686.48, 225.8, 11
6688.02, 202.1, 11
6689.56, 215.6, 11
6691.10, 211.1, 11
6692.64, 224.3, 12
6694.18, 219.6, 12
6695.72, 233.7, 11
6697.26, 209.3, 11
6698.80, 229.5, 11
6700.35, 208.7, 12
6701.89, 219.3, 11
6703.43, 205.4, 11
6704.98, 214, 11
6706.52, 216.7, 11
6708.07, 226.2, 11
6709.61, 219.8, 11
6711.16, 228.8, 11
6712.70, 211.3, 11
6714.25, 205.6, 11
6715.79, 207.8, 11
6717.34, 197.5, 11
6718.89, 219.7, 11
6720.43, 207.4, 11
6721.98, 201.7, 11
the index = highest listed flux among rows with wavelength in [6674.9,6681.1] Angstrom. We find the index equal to 212.4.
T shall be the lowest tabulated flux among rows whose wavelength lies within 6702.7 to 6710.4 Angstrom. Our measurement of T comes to 205.4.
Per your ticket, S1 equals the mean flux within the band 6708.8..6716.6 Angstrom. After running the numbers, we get 215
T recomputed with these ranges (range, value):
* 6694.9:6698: 209.3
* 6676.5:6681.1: 193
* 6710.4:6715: 205.6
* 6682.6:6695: 202.1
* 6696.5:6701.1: 208.7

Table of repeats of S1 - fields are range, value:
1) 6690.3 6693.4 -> 218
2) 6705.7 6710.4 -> 221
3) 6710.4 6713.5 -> 220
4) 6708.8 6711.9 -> 224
